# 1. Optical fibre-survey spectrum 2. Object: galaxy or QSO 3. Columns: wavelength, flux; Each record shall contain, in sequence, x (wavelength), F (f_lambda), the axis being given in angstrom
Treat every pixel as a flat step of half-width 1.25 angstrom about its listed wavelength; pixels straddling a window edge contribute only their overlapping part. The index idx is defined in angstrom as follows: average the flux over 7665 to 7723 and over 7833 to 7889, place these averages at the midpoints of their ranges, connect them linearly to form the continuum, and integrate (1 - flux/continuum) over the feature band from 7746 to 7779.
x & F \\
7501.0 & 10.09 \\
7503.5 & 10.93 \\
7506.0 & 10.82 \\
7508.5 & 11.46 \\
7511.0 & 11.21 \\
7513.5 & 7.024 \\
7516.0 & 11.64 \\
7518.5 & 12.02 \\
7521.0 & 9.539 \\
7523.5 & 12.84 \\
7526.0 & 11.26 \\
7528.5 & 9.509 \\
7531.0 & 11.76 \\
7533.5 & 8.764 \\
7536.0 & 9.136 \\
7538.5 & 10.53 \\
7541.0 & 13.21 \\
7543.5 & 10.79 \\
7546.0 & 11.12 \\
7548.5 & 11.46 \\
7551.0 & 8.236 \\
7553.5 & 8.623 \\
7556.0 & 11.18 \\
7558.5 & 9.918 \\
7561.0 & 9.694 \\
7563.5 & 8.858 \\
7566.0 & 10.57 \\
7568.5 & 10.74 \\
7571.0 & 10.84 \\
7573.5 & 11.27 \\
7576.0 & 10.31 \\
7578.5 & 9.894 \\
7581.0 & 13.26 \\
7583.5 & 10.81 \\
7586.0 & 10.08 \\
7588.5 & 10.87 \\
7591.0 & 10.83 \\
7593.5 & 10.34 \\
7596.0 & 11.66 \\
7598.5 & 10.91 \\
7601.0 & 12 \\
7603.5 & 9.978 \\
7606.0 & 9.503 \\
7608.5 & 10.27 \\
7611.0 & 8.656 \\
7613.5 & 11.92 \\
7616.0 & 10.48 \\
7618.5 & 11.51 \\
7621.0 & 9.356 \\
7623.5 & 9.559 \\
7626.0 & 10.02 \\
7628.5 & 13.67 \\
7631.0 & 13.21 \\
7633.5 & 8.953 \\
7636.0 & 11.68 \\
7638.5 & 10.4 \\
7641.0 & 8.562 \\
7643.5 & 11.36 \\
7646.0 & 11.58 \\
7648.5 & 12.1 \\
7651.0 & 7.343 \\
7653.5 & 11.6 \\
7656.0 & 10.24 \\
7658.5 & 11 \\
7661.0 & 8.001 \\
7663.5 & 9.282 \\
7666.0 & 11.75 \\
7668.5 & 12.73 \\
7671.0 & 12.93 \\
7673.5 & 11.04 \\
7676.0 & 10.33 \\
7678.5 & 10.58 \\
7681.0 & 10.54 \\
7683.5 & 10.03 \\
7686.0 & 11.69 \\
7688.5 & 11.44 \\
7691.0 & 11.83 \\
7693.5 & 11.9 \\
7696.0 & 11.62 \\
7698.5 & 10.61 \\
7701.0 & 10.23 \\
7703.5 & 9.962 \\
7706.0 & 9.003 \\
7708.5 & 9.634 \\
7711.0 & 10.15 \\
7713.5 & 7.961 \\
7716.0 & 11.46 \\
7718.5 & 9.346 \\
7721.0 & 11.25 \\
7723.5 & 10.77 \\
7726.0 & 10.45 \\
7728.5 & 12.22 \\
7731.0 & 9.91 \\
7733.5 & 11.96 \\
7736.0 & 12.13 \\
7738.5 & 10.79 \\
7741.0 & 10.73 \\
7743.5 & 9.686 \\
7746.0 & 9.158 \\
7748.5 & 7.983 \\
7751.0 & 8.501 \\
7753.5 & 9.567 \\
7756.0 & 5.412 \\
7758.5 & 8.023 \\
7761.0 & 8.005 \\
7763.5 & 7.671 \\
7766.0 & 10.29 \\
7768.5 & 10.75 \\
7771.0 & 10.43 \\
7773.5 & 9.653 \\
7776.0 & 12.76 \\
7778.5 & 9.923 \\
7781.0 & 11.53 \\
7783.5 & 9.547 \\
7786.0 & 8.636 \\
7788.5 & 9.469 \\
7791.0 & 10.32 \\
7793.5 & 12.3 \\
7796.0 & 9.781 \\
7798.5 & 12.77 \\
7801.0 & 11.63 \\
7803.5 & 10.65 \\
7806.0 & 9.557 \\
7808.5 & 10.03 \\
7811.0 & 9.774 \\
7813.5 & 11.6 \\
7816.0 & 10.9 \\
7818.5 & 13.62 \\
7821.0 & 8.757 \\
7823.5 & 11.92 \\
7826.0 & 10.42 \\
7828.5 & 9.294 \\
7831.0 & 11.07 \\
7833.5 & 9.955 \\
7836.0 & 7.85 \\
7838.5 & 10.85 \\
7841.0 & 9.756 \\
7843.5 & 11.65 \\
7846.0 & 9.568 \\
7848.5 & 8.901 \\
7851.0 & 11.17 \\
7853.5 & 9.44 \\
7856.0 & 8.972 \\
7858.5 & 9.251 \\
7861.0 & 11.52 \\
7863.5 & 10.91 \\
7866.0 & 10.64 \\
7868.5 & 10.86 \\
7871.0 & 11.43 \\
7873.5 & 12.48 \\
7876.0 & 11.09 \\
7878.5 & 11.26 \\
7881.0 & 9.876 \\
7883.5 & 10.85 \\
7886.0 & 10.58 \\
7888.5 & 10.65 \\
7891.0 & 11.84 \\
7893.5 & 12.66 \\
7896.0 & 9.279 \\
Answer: 4.6 angstrom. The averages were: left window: 10.8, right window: 10.4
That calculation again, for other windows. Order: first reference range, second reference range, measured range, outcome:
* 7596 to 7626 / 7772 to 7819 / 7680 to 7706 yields -0.9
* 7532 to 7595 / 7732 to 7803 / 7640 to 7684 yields -1.7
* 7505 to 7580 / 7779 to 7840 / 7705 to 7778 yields 4.5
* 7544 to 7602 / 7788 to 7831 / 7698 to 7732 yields 1.6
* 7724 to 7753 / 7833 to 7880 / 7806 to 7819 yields -0.7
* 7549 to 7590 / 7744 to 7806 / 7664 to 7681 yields -2.2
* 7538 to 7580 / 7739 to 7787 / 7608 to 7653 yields -2.4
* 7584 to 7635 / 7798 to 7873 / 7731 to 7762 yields 3.5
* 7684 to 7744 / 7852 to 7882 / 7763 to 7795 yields 1.1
